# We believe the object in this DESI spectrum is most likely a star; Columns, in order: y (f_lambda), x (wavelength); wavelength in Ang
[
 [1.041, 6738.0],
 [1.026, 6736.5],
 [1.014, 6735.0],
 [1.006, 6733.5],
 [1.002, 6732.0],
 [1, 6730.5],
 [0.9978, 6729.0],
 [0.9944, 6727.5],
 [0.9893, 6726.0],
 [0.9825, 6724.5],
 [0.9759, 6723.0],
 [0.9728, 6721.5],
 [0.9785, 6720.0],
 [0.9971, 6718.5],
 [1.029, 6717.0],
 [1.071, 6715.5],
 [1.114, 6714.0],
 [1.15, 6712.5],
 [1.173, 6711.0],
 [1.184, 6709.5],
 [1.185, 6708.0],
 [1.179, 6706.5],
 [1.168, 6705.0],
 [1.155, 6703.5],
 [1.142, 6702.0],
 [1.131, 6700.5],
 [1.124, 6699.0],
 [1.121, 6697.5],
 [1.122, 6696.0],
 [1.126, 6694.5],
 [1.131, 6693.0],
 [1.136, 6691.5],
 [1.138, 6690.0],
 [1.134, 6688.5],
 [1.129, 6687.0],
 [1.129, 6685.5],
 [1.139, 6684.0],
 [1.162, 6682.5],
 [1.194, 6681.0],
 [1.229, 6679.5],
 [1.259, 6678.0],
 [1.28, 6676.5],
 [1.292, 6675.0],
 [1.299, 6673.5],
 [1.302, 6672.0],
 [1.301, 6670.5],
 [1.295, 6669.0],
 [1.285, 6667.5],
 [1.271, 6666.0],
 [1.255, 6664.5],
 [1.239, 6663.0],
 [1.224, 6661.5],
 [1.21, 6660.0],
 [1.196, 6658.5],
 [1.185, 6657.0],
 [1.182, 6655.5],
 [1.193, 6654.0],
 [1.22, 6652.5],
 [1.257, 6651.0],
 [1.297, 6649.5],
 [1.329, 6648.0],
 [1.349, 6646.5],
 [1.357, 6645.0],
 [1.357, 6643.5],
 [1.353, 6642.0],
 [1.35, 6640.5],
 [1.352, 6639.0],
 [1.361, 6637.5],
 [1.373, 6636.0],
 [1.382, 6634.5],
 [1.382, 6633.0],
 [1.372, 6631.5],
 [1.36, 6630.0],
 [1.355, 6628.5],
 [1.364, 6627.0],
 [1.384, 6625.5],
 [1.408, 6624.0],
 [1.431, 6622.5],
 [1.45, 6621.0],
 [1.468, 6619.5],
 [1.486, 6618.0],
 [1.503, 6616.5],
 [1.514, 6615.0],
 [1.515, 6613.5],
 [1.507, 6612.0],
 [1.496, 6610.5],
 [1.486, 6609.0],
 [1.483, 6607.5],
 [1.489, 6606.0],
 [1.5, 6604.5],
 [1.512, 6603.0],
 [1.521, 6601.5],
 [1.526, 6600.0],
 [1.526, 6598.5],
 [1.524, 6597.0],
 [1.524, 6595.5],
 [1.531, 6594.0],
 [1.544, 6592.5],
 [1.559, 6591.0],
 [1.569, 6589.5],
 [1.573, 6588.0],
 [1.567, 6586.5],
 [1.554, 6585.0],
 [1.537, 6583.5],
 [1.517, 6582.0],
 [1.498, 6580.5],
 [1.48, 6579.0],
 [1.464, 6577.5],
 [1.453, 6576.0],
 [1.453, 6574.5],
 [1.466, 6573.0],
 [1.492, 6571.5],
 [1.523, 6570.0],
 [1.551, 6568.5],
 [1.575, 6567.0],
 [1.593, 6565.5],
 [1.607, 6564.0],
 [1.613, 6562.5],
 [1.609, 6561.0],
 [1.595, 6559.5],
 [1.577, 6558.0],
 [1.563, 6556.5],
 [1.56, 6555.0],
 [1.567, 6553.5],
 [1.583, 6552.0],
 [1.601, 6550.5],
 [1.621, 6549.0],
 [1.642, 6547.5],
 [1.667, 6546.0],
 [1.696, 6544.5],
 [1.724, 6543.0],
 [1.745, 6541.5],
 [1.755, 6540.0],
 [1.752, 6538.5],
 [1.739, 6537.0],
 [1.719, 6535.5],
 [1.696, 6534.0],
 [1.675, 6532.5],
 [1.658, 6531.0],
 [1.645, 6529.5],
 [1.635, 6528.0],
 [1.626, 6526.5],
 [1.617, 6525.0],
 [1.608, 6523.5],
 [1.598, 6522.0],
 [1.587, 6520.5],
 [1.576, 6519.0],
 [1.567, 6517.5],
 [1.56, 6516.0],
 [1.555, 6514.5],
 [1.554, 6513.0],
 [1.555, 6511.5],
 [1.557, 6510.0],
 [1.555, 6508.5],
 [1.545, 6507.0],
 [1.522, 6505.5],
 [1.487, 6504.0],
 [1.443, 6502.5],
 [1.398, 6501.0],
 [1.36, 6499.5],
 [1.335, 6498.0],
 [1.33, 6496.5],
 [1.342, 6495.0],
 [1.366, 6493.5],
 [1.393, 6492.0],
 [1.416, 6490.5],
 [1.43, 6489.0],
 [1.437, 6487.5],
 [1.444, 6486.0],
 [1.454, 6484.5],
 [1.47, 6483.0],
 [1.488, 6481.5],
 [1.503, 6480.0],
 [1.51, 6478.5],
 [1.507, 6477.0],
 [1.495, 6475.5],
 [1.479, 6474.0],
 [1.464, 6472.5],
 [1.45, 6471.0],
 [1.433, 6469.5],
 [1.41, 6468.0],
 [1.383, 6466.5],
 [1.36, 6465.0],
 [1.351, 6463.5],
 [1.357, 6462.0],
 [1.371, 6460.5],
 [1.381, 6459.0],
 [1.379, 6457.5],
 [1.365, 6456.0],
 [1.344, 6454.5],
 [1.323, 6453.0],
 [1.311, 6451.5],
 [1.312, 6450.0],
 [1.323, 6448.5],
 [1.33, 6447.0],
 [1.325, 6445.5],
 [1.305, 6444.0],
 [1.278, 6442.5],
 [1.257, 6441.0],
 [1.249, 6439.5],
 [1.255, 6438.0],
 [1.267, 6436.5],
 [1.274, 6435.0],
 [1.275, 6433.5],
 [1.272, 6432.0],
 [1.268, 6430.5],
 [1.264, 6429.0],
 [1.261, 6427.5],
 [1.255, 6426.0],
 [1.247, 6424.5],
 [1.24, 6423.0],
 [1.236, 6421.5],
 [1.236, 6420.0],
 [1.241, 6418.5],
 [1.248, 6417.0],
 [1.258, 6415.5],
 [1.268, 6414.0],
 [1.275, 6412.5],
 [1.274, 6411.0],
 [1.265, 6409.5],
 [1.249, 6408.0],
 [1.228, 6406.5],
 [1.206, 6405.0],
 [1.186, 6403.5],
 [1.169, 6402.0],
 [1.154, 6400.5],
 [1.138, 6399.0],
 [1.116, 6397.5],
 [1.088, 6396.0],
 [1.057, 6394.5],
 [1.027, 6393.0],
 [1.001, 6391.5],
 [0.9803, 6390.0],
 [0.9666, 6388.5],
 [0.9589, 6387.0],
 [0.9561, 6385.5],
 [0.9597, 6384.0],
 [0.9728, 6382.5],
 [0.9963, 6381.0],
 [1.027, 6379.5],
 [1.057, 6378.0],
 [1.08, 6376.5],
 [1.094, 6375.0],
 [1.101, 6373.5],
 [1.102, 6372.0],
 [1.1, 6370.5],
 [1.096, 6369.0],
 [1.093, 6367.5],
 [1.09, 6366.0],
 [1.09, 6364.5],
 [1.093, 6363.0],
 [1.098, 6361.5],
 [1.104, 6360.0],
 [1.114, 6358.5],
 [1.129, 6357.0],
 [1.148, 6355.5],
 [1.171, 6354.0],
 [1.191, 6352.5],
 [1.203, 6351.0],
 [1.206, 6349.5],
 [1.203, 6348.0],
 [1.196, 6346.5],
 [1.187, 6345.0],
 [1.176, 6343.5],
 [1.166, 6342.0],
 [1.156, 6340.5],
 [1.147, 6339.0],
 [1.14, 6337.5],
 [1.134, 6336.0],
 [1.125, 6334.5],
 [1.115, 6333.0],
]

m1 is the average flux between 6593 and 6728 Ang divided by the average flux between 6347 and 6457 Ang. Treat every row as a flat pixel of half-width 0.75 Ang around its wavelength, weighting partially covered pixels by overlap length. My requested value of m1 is 1.08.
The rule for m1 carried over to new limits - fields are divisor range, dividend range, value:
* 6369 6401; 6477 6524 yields 1.42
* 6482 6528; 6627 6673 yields 0.87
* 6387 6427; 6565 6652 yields 1.24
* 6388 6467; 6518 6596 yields 1.28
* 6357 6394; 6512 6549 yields 1.57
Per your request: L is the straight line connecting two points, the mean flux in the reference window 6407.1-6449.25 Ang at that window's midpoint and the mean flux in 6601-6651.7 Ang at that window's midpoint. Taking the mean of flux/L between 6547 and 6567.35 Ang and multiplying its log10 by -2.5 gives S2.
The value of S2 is -0.17 mag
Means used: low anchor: 1.27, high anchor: 1.41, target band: 1.59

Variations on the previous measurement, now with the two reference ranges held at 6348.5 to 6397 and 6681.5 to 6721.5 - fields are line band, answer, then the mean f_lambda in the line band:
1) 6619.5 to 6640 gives -0.239 mag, 1.39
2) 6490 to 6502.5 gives -0.247 mag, 1.37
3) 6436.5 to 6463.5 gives -0.213 mag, 1.32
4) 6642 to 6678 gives -0.140 mag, 1.27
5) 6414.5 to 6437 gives -0.162 mag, 1.26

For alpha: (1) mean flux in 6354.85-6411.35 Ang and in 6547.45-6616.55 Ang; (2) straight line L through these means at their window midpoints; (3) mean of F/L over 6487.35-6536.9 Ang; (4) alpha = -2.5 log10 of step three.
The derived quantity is -0.11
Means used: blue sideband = 1.09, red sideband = 1.54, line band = 1.53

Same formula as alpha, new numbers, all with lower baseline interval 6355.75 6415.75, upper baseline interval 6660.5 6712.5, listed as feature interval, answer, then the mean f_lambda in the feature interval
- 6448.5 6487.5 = -0.24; 1.41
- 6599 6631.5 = -0.24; 1.46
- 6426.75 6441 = -0.13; 1.26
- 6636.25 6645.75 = -0.15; 1.36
